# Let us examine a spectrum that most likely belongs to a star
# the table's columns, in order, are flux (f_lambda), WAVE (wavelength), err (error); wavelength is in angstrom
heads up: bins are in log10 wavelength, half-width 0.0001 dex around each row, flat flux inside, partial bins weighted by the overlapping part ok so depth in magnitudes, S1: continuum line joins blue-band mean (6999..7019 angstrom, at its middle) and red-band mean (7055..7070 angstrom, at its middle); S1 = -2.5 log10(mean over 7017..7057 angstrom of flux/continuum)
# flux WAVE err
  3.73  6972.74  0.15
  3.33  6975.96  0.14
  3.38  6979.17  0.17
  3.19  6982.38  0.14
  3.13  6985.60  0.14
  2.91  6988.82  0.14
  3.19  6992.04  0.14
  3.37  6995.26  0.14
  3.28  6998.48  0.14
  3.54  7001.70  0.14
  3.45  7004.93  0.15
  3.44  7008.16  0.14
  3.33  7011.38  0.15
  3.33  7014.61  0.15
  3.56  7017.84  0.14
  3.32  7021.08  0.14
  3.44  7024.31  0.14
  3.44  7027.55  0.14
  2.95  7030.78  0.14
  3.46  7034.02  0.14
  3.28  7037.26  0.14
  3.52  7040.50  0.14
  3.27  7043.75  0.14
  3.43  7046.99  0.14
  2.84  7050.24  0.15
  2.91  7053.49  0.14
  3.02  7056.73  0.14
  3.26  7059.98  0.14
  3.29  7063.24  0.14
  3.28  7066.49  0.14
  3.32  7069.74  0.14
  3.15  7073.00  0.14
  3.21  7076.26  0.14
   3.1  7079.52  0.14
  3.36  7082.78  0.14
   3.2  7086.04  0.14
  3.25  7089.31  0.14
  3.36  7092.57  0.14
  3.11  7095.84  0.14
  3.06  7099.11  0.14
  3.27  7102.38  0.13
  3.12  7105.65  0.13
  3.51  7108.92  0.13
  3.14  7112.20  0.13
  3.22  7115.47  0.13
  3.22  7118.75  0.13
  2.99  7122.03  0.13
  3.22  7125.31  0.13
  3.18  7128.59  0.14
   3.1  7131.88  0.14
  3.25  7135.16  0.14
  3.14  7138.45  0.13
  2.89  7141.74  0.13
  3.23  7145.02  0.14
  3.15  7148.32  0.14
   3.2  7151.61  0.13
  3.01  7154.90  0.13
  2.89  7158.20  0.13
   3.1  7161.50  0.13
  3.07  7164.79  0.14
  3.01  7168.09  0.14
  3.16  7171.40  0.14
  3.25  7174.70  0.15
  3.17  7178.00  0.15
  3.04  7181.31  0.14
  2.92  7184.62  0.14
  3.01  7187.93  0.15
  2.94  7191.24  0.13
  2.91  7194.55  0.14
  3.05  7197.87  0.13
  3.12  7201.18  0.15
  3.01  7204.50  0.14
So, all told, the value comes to 0.02 mag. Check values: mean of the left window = 3.43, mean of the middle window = 3.27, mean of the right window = 3.23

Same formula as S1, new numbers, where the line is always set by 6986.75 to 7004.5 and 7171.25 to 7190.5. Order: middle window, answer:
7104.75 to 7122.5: -0.024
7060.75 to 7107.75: -0.016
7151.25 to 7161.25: 0.030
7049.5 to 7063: 0.055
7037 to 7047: -0.052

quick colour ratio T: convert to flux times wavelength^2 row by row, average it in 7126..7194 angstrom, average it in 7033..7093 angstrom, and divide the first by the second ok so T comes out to 0.98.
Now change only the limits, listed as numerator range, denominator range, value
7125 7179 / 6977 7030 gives 0.98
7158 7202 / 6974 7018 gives 0.97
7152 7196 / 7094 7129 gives 0.97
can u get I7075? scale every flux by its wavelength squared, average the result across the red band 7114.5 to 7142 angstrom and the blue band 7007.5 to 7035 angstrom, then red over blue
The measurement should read 1.0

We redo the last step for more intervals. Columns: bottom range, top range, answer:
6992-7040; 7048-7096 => 0.96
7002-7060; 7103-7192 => 0.98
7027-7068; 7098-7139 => 1.01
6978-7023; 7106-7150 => 0.99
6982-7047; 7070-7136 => 0.99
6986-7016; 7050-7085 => 0.98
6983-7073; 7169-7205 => 0.97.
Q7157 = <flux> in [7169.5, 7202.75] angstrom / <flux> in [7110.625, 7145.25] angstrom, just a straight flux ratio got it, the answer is 1.0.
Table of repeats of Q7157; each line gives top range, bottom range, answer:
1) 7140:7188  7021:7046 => 0.92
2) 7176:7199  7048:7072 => 0.96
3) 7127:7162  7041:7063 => 0.98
